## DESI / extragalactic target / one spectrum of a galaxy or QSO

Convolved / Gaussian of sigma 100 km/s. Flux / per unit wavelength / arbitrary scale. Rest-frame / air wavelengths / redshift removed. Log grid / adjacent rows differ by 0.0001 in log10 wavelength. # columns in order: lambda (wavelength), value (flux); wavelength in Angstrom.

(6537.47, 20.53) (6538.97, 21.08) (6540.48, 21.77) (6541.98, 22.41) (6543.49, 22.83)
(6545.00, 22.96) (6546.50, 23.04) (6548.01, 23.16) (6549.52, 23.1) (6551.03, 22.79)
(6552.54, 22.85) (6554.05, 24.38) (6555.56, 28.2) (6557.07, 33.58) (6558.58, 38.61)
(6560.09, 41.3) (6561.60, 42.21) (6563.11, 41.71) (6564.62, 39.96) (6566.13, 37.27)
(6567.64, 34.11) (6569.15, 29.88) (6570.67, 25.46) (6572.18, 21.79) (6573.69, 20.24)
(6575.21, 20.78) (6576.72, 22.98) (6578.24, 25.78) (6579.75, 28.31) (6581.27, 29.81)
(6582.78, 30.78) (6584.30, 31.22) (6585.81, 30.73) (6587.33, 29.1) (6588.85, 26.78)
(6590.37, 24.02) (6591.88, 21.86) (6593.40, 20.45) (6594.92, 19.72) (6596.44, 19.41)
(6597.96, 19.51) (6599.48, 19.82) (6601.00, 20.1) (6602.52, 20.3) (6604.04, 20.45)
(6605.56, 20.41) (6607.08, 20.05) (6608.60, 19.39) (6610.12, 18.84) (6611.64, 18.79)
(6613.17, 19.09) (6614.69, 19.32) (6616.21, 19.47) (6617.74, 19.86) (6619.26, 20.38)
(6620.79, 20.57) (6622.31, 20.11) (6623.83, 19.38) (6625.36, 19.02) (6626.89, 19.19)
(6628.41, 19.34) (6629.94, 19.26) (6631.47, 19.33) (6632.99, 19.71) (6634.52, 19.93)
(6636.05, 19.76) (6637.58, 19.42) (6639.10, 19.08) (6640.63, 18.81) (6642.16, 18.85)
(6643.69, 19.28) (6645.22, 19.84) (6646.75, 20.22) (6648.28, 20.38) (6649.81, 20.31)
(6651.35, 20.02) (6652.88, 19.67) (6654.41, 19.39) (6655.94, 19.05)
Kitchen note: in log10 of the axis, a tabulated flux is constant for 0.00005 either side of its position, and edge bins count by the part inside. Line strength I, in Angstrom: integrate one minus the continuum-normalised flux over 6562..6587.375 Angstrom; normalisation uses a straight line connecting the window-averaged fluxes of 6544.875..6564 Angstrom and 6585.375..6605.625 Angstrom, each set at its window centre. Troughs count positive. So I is -3.2 Angstrom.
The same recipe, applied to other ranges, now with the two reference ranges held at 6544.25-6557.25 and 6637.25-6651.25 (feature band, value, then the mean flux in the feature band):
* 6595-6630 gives 2.63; 19.7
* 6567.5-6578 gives -0.52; 24.5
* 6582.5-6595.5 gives -1.99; 26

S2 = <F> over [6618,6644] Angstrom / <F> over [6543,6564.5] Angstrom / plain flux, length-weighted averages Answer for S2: 0.7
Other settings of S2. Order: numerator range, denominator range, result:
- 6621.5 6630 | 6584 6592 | 0.71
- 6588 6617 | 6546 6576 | 0.69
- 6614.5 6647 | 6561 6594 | 0.68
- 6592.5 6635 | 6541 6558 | 0.80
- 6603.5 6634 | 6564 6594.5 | 0.71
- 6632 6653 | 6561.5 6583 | 0.66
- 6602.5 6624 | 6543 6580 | 0.69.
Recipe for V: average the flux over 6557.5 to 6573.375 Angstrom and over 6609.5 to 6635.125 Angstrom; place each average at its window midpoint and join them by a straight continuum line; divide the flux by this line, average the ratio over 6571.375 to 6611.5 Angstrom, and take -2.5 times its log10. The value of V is 0.20 mag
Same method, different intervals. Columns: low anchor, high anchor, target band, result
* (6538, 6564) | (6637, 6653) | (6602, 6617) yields 0.164 mag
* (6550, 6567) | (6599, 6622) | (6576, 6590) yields -0.046 mag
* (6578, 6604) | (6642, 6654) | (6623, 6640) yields 0.094 mag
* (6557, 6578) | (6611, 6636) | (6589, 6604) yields 0.222 mag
